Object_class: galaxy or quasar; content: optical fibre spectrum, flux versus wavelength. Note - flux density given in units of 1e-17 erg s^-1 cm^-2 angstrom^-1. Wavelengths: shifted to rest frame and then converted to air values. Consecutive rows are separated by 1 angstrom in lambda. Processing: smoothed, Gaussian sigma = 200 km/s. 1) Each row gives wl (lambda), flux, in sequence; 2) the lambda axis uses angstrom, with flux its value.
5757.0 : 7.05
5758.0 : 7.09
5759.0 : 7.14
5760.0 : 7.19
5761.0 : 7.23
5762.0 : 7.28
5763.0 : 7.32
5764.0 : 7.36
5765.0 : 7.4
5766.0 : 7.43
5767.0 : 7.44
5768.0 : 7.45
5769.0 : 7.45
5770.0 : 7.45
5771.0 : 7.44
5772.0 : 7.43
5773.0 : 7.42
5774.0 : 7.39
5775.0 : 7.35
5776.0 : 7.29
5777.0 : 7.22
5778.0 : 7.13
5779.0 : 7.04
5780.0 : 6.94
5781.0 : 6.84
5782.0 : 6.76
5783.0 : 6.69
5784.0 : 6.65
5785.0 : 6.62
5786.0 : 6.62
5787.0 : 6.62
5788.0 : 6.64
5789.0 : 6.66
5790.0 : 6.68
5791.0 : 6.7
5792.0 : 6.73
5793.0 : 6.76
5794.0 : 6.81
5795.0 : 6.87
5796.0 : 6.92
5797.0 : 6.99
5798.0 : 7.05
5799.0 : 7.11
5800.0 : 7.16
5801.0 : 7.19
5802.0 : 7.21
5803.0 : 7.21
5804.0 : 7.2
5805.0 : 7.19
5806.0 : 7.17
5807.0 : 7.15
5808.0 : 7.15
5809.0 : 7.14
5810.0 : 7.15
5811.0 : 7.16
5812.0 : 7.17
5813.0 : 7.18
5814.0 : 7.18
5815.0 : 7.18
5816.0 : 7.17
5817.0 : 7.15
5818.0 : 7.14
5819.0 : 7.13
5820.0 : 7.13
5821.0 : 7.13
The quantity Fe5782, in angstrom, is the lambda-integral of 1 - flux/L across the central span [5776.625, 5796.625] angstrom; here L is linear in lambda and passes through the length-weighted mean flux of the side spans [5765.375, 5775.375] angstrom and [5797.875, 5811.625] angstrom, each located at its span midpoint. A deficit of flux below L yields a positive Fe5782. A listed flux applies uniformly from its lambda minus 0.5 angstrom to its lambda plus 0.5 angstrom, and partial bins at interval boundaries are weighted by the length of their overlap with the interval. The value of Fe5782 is 1.39 angstrom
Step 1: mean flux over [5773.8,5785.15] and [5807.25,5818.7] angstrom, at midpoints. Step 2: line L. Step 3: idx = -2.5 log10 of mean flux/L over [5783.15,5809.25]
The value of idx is 0.02 mag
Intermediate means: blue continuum 6.99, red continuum 7.16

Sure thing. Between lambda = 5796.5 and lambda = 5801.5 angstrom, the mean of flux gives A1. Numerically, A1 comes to 7.1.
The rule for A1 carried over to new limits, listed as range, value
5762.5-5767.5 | 7.39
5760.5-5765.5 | 7.32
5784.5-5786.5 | 6.62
